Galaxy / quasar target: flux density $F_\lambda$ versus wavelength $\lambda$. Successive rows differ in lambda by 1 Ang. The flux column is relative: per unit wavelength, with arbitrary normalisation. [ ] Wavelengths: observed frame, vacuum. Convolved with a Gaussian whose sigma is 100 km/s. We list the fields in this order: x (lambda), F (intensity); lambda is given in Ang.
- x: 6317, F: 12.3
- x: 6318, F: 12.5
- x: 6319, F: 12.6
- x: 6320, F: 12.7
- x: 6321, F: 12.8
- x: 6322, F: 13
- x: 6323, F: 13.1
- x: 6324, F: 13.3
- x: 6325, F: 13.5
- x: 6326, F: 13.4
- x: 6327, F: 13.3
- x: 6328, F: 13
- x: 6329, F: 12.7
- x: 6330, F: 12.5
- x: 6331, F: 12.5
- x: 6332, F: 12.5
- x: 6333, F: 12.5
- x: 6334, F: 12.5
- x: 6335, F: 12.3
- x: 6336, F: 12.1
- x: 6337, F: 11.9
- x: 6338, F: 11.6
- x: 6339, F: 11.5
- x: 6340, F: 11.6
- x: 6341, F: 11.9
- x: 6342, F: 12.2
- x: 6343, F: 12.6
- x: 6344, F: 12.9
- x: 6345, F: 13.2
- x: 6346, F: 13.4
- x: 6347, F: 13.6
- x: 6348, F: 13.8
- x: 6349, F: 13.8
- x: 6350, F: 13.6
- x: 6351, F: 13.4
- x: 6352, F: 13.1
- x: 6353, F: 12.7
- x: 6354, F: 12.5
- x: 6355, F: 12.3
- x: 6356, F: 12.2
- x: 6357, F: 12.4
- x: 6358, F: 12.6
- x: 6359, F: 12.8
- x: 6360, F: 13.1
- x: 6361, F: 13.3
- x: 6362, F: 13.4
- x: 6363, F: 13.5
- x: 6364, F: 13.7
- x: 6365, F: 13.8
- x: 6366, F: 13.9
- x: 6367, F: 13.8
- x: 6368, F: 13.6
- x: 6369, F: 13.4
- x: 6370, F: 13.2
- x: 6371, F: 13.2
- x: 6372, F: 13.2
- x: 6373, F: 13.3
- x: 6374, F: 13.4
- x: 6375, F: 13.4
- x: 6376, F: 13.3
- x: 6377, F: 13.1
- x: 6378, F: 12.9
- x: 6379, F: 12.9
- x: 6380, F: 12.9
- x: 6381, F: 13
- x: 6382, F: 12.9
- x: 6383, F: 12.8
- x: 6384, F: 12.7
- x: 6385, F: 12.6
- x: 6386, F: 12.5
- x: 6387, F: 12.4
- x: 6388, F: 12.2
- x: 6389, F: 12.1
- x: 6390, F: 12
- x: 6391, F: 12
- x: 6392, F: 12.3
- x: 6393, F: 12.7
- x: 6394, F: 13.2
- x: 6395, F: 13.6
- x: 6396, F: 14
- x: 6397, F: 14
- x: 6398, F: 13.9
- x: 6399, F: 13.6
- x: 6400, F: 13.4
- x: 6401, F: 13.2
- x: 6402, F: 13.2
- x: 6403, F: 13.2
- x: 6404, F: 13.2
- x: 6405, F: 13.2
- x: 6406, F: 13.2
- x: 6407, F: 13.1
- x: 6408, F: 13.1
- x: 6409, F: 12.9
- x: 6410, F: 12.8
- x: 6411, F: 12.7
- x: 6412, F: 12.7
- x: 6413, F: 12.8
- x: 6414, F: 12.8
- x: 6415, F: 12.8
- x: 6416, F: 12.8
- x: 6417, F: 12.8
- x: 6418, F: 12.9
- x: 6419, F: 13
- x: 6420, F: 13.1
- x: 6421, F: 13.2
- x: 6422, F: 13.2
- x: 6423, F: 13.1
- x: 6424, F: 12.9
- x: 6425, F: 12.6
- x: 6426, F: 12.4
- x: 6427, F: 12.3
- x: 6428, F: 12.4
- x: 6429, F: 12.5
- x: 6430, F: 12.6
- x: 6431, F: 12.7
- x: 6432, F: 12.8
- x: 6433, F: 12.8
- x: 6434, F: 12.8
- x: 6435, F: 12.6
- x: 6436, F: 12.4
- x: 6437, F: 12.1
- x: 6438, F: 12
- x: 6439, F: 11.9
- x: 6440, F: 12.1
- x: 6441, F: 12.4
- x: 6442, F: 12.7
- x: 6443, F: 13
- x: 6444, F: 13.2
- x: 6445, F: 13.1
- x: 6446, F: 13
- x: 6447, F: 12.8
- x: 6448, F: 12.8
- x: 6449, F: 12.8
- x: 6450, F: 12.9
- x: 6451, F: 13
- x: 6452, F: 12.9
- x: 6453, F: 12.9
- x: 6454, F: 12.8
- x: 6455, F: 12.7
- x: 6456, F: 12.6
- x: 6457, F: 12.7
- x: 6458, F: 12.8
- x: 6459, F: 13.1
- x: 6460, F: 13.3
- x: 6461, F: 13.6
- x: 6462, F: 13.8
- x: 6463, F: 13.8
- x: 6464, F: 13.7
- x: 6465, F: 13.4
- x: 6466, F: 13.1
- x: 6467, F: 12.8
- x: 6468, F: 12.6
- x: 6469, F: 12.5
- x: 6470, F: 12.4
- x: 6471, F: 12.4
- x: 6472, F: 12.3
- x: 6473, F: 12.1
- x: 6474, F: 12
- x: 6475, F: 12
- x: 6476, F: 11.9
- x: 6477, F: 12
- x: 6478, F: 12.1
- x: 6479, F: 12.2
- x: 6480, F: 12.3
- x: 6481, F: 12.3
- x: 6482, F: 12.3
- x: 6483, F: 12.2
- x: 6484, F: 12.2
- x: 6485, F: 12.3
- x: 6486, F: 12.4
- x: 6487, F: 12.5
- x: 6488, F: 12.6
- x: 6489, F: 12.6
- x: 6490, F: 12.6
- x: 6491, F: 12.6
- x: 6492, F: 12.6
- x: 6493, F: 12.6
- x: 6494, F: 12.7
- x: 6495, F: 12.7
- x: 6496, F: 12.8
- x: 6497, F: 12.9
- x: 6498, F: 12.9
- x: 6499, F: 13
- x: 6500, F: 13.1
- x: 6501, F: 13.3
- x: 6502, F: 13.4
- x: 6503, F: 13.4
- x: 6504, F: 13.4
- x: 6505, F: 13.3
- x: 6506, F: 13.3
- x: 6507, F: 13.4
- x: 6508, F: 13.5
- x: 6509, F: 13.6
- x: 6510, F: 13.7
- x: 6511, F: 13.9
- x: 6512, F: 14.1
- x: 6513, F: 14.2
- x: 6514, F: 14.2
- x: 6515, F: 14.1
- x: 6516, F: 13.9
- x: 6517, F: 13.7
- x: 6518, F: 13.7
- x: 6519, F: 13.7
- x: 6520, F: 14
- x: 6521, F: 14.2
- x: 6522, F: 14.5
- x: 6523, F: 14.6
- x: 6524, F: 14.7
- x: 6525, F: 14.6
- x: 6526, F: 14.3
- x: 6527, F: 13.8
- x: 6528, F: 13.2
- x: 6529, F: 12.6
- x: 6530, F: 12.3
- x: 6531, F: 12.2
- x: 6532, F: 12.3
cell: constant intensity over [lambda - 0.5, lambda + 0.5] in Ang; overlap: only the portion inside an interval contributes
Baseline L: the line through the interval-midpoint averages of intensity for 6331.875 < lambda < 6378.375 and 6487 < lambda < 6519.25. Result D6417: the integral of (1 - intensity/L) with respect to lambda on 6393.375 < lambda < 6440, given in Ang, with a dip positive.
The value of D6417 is 0.6 Ang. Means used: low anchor 12.9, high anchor 13.3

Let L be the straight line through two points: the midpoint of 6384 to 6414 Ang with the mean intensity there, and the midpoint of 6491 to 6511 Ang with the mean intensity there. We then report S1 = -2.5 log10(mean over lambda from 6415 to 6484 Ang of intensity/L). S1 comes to 0.030 mag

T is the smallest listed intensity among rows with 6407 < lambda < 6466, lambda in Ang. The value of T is 11.9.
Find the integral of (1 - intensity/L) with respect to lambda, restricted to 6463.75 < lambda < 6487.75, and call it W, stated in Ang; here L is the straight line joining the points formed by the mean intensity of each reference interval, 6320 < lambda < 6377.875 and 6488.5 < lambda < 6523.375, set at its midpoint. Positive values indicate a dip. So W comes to 1.7 Ang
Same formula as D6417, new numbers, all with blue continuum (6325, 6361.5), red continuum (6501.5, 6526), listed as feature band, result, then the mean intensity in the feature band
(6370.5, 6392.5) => 0.3 Ang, 12.8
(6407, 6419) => 0.3 Ang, 12.8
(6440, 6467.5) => 1.0 Ang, 13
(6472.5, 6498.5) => 2.5 Ang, 12.4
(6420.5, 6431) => 0.4 Ang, 12.7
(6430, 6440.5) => 0.7 Ang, 12.4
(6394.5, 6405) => -0.3 Ang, 13.5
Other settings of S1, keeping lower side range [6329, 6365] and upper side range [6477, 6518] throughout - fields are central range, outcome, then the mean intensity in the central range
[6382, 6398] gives 0.00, 12.8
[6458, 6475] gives 0.01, 12.9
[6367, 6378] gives -0.04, 13.3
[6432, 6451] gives 0.02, 12.6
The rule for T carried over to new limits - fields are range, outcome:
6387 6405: 12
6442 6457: 12.6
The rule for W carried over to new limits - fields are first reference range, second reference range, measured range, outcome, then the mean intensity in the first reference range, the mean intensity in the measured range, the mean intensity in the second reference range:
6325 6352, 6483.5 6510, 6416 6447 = 0.37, 12.7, 12.7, 12.9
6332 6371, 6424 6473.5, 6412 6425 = -0.13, 12.9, 12.9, 12.8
